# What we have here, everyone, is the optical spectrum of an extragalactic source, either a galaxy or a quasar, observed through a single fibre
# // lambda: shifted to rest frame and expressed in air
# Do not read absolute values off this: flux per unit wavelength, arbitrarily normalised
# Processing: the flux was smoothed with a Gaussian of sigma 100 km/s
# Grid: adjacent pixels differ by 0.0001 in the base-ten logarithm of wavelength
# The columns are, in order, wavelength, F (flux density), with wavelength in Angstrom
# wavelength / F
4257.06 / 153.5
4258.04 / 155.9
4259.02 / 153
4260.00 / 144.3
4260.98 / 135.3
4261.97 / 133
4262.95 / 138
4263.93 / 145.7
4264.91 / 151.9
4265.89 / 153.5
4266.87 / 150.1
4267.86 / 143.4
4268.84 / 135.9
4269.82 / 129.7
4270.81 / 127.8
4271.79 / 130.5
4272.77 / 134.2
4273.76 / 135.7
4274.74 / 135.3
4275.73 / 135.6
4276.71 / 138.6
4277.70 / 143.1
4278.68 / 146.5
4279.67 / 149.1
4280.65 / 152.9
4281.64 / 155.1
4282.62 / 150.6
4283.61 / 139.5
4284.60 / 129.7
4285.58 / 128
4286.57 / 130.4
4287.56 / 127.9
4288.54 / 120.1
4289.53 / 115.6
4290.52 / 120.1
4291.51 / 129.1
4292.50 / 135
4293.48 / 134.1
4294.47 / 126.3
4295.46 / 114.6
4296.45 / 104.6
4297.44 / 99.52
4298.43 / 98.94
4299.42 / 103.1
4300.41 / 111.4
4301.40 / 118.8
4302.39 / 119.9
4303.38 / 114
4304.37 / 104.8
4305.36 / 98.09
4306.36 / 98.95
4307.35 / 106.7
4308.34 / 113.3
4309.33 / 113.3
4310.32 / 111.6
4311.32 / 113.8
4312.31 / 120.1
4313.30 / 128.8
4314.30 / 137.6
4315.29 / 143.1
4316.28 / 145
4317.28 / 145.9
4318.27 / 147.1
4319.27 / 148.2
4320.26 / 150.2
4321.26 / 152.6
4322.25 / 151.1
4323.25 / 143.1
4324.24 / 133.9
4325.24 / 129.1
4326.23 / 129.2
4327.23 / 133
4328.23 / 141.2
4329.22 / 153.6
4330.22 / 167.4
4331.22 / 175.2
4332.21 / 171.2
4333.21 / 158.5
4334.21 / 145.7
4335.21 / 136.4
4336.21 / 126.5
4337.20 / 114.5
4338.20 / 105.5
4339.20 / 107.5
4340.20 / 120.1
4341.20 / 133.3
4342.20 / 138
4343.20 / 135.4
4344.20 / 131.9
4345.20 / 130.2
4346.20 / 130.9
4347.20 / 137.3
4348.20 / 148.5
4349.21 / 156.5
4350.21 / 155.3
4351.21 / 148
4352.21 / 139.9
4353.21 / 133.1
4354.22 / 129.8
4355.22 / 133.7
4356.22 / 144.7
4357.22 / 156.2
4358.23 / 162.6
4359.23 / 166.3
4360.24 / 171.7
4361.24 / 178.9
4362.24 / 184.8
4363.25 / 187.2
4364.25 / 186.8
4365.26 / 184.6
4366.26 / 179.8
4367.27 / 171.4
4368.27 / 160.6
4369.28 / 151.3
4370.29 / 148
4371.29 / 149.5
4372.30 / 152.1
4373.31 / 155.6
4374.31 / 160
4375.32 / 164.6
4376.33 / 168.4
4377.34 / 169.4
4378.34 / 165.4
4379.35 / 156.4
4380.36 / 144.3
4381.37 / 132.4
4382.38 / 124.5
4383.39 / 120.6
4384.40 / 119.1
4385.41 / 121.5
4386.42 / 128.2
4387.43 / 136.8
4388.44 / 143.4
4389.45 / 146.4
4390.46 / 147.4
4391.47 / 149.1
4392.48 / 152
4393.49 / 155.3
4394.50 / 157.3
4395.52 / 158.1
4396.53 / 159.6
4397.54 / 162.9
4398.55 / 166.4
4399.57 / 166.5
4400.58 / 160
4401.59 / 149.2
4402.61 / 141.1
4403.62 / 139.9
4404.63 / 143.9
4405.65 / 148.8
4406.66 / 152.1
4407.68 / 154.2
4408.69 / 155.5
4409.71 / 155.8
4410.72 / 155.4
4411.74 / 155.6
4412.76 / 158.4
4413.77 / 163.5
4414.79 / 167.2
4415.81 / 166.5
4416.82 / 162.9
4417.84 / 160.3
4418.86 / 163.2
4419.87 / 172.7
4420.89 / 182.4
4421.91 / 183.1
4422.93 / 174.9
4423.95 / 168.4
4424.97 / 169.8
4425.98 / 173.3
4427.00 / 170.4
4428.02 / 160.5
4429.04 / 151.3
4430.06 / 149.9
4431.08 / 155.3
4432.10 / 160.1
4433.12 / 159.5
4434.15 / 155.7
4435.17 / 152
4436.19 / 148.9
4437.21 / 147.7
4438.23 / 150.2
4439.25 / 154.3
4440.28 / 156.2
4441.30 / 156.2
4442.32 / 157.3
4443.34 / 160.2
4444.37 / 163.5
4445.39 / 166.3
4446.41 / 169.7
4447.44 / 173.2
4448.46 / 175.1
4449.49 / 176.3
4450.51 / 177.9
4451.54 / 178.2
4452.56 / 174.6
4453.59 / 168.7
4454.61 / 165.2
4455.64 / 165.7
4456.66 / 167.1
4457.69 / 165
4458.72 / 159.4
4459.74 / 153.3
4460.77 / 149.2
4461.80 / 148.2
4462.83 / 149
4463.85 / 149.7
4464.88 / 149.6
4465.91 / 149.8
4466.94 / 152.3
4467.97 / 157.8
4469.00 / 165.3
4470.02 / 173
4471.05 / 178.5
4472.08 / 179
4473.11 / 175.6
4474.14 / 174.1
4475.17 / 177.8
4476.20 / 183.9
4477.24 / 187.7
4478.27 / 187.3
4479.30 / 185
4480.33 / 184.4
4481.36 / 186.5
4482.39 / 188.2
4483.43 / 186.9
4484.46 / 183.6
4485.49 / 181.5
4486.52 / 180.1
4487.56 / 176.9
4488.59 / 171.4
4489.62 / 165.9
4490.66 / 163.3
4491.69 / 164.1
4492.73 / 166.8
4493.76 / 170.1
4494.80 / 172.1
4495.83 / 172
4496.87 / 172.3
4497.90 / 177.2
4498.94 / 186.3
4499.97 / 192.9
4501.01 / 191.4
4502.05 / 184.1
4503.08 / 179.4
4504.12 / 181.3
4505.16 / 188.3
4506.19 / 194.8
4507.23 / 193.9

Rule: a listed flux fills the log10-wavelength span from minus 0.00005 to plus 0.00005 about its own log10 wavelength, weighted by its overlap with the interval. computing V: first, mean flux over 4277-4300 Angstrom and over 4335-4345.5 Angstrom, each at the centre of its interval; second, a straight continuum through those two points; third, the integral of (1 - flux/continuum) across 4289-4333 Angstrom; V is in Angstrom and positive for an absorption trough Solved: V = -0.6 Angstrom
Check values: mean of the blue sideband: 128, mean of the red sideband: 125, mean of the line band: 129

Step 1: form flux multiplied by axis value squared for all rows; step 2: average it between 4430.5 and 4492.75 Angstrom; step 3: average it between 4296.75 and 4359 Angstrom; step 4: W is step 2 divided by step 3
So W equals 1.33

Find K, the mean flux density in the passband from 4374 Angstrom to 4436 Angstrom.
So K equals 155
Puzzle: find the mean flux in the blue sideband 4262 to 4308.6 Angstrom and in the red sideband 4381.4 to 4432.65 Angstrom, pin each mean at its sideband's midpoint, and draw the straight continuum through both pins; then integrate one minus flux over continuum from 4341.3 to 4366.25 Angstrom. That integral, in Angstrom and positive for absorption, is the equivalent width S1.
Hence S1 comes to -1.7 Angstrom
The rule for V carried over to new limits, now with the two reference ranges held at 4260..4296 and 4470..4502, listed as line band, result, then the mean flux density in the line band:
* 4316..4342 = 1.00 Angstrom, 141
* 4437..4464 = 1.41 Angstrom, 162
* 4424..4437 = 0.65 Angstrom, 159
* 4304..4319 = 2.17 Angstrom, 122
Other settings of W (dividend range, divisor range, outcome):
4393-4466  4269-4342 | 1.30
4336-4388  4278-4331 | 1.17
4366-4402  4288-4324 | 1.27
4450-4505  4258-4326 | 1.43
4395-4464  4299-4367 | 1.20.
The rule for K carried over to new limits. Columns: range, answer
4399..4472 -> 161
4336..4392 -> 147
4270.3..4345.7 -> 131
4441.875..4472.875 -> 164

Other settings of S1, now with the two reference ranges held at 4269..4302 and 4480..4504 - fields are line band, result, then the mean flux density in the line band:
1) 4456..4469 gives 1.2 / 155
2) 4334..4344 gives 1.1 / 126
